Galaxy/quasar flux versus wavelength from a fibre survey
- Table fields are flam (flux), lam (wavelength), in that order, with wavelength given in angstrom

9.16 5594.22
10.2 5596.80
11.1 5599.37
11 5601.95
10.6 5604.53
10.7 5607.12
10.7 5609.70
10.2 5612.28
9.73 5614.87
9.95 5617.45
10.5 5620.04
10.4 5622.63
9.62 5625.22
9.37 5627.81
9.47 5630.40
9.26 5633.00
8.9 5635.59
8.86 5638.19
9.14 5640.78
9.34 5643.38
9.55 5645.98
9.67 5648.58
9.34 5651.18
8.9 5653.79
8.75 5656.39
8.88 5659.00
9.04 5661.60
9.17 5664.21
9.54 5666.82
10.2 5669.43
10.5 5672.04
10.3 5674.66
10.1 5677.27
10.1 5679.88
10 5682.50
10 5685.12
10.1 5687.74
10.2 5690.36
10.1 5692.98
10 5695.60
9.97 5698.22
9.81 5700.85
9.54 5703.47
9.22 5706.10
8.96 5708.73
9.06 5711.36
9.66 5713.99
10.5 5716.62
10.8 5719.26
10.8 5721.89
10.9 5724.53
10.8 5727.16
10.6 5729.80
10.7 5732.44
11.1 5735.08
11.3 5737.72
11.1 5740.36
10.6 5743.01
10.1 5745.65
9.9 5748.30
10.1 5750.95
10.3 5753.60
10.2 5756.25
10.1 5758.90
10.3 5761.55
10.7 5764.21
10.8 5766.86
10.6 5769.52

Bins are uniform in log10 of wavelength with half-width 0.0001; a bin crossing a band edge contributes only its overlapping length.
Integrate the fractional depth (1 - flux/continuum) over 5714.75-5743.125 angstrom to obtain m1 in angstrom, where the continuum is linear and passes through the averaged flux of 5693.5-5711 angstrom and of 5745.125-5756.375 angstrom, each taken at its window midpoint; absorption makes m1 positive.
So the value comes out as -2.74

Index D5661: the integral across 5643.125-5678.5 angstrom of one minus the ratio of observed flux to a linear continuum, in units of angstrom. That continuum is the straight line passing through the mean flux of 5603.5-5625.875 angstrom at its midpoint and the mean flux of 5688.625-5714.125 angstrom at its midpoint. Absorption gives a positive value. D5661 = 1.5 angstrom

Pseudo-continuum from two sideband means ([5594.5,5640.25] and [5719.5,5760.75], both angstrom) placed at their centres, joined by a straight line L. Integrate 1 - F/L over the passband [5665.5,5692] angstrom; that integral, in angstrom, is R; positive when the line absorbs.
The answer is 0.47 angstrom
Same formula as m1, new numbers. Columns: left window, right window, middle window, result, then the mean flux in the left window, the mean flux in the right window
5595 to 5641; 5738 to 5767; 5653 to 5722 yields 2.9 angstrom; 9.99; 10.4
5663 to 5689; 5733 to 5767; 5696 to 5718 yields 1.3 angstrom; 10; 10.5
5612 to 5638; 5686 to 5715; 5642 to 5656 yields 0.5 angstrom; 9.68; 9.7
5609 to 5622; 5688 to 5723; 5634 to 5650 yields 1.4 angstrom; 10.2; 9.9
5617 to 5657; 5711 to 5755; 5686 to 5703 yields 0.1 angstrom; 9.44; 10.5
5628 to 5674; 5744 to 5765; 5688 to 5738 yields -1.7 angstrom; 9.34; 10.2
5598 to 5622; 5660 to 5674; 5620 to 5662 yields 3.1 angstrom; 10.5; 9.7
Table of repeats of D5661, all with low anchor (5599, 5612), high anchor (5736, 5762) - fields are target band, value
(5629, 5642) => 1.9 angstrom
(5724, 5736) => -0.4 angstrom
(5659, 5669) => 1.3 angstrom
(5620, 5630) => 0.8 angstrom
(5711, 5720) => 0.4 angstrom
